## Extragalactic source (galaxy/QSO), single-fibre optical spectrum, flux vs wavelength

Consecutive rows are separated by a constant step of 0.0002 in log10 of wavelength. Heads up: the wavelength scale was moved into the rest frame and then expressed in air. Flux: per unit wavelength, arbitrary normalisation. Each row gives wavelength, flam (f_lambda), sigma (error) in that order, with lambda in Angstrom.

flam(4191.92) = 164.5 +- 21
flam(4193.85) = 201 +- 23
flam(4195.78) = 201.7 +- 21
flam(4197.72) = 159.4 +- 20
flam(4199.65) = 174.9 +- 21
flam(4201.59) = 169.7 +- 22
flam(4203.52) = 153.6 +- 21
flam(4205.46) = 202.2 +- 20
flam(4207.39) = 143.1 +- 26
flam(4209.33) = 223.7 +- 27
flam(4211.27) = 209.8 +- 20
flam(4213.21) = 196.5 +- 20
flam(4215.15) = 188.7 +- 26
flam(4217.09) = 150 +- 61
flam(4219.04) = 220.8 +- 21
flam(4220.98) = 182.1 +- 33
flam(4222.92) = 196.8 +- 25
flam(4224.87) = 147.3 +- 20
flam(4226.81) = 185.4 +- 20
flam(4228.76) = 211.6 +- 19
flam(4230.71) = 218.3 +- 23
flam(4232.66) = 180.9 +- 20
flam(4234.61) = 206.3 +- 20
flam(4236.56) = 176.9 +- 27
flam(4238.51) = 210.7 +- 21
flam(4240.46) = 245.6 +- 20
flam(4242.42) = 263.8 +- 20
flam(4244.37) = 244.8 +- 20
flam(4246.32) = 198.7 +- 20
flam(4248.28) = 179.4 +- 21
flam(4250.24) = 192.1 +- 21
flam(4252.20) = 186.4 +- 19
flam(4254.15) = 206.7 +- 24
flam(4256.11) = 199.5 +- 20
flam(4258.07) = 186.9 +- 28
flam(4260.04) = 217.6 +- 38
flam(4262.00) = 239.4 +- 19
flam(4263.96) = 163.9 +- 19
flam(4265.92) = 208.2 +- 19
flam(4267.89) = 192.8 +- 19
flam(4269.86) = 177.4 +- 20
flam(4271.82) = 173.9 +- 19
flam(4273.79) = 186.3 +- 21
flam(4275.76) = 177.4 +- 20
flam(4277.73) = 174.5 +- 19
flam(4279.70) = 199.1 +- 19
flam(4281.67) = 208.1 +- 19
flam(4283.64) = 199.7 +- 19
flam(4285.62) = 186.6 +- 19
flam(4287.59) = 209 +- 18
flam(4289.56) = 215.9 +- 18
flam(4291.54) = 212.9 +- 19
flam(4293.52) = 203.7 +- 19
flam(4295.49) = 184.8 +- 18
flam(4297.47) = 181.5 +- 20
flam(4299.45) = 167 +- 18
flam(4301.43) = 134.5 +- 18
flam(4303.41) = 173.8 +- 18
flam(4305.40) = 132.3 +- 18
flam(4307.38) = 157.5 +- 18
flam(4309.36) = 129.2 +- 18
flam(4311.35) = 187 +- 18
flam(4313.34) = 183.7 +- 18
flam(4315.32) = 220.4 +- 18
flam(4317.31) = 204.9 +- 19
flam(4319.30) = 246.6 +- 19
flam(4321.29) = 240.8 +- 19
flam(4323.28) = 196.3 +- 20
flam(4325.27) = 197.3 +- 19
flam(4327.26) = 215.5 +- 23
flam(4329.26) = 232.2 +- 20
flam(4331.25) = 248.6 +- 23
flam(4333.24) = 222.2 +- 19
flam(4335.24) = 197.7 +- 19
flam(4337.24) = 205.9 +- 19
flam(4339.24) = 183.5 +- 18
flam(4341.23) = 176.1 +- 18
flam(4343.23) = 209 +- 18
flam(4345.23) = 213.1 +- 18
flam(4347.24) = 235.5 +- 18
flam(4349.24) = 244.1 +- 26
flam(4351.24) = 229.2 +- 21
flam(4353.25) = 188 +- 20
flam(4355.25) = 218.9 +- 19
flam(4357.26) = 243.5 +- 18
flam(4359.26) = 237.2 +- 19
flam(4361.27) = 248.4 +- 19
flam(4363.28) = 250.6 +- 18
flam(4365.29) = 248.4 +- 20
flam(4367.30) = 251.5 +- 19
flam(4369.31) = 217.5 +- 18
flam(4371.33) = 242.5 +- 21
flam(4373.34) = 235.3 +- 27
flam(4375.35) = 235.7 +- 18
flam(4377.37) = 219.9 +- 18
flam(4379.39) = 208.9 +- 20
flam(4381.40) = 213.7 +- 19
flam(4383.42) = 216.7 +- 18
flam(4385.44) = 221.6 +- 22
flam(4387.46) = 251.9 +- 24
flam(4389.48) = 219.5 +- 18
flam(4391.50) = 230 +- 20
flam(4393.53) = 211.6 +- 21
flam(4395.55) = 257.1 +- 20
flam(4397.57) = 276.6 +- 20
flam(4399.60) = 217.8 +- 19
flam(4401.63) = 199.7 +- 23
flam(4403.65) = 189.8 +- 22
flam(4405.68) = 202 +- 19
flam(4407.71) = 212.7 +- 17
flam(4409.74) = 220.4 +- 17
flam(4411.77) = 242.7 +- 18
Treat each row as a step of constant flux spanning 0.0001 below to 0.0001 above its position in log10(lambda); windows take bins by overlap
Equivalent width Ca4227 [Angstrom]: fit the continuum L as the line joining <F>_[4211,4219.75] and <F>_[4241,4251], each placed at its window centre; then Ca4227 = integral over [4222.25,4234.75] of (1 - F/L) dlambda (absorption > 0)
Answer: 0.7 Angstrom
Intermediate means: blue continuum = 191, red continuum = 217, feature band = 191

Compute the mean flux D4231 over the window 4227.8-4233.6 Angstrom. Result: 204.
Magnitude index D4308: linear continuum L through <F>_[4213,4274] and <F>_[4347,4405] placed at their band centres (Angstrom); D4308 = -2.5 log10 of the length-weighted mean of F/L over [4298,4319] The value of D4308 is 0.24 mag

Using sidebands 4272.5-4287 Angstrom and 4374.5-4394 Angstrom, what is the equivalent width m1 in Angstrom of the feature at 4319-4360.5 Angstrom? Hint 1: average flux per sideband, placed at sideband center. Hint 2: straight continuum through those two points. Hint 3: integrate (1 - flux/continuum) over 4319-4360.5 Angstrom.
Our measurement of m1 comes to -1.7 Angstrom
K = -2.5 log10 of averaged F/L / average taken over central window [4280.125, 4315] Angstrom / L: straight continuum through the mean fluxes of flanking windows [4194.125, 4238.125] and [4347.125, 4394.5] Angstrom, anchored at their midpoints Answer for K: 0.15 mag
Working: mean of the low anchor 187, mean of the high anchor 230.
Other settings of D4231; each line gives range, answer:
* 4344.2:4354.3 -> 222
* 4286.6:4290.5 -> 213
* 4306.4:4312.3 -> 158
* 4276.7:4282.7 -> 194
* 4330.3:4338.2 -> 218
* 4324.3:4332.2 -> 223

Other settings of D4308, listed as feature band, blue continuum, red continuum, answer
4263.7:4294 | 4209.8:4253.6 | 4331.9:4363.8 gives 0.08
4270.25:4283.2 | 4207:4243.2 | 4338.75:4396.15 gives 0.12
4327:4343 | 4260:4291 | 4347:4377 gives 0.06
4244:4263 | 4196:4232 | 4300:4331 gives -0.09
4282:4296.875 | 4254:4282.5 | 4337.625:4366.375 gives 0.00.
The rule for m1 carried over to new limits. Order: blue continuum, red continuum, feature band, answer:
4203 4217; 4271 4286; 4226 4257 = -3.18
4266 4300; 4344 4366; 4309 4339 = 0.73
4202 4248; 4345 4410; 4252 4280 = 1.77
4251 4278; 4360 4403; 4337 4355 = 0.82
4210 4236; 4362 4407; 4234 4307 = 2.72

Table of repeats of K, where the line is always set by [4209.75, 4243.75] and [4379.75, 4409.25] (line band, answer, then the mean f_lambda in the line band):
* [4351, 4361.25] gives -0.04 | 225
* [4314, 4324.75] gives -0.04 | 220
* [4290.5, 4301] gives 0.12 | 187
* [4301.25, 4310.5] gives 0.39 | 147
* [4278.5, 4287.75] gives 0.05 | 199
